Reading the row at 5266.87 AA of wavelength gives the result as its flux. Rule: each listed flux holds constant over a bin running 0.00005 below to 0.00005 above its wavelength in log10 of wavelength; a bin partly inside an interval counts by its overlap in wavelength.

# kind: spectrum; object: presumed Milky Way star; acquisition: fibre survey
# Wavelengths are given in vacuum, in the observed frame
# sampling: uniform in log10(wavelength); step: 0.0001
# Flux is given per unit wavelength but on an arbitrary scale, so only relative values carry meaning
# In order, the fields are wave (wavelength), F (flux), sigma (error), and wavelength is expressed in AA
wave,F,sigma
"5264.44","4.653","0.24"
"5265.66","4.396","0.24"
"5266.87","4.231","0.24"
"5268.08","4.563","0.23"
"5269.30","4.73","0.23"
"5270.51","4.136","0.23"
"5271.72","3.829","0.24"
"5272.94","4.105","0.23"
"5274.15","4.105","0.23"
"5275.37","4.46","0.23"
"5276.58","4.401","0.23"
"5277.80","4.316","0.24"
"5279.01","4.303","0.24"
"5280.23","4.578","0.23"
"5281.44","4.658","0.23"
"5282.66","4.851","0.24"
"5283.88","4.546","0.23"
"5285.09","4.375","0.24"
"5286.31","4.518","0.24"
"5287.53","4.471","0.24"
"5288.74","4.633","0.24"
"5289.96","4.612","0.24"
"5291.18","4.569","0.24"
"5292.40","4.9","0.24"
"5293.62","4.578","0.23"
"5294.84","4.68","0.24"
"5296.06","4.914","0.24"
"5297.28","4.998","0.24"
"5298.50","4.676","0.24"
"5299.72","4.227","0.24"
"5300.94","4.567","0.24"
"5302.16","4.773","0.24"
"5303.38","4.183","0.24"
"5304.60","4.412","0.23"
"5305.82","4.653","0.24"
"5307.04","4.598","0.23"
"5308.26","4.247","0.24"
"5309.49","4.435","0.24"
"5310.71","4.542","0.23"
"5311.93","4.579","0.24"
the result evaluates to 4.231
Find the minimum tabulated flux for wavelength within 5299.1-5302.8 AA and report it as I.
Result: 4.227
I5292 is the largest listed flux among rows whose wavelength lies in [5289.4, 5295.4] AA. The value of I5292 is 4.9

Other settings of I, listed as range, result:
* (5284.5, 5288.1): 4.375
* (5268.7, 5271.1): 4.136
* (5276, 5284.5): 4.303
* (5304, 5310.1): 4.247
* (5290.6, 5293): 4.569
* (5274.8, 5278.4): 4.316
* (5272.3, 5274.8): 4.105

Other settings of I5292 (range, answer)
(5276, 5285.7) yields 4.851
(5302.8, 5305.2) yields 4.412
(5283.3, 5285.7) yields 4.546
